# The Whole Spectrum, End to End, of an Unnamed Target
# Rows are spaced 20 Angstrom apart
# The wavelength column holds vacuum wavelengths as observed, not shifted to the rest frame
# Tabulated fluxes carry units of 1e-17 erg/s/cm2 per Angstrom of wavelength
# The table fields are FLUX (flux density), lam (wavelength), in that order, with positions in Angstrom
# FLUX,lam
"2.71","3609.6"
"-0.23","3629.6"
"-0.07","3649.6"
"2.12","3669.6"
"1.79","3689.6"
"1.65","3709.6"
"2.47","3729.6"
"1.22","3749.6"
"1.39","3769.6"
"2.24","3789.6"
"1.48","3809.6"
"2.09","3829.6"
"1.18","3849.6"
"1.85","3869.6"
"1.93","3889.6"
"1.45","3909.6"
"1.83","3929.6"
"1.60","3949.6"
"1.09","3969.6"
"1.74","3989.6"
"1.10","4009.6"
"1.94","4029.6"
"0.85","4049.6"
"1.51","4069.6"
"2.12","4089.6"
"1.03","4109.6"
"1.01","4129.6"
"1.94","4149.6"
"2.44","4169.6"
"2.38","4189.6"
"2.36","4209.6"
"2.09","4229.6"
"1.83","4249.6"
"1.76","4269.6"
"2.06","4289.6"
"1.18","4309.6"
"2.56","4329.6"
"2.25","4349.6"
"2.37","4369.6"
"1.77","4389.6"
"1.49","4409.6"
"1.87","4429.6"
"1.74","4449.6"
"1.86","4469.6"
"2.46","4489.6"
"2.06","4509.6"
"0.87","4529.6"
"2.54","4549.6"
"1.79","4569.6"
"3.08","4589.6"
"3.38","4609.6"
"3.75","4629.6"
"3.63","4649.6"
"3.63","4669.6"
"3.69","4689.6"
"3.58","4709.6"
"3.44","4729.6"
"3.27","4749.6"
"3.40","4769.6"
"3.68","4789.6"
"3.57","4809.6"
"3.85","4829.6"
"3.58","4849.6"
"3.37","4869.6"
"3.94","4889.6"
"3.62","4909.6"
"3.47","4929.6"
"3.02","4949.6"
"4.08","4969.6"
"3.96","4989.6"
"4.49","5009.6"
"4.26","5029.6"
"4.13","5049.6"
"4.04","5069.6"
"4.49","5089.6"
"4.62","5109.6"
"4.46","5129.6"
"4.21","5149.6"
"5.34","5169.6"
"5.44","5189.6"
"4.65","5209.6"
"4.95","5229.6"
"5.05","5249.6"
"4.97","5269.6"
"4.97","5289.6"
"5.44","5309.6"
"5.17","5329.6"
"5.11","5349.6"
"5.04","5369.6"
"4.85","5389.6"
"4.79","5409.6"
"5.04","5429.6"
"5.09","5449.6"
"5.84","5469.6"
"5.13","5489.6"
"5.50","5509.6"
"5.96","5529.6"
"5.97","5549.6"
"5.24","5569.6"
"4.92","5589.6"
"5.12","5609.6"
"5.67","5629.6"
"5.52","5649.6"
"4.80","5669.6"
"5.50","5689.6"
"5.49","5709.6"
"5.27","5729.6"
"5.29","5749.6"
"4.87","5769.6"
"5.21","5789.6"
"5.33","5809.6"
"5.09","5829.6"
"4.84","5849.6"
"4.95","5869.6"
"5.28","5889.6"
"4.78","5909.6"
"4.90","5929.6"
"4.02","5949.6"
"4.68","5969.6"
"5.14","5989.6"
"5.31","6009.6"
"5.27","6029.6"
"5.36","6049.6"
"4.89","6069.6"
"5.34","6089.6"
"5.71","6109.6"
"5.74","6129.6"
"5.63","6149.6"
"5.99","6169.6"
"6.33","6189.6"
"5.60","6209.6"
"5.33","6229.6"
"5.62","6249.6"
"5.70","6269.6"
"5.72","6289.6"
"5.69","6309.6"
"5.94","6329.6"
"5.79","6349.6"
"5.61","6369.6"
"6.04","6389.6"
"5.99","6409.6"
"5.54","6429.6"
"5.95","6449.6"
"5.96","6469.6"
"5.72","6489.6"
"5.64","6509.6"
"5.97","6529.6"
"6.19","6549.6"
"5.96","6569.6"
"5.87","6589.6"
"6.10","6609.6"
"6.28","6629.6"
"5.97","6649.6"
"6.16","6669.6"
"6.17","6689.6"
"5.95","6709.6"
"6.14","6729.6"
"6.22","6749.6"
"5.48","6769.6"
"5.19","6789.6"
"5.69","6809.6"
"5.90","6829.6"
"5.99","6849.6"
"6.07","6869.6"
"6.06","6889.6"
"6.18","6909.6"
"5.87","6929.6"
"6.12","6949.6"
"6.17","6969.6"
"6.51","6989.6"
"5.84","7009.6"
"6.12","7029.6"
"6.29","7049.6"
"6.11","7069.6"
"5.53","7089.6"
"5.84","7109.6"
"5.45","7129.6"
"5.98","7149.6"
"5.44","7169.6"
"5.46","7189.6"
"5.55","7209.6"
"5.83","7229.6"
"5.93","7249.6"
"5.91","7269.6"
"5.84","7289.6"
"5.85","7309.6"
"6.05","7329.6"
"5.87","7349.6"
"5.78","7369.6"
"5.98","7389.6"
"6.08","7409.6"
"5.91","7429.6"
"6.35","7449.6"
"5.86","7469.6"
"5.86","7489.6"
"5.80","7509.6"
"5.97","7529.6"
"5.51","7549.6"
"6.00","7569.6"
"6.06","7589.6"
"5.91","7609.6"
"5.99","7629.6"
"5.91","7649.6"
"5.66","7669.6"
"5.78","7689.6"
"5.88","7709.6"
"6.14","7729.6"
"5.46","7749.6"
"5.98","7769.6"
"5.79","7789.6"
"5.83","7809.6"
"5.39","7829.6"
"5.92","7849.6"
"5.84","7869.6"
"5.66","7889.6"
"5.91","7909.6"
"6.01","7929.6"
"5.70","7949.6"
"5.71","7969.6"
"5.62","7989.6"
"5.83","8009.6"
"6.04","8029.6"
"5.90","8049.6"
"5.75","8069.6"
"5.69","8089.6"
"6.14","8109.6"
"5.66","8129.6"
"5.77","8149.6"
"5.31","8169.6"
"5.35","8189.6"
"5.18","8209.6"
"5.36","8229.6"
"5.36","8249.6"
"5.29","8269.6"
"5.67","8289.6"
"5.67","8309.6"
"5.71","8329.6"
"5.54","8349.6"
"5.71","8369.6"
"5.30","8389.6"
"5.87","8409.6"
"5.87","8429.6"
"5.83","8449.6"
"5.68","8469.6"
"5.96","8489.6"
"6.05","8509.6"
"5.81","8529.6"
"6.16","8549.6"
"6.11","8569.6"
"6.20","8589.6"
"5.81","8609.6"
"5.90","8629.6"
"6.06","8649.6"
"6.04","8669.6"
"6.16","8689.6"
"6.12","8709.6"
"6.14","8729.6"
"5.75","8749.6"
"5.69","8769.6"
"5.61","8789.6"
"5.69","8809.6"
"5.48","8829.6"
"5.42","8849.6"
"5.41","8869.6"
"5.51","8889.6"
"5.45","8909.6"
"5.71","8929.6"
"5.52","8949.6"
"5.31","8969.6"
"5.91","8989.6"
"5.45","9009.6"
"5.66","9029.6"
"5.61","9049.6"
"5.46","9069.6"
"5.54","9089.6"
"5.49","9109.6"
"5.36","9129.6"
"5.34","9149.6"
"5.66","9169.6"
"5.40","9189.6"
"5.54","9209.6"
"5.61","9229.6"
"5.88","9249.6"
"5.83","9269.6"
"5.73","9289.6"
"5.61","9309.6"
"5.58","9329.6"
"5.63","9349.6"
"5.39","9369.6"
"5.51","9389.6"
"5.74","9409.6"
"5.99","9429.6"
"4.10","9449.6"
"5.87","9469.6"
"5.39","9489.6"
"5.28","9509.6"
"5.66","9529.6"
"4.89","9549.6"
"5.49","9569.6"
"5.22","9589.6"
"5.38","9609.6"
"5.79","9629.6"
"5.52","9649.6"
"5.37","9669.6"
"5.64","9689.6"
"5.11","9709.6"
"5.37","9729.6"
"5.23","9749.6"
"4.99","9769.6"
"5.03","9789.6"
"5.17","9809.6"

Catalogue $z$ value 0.15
